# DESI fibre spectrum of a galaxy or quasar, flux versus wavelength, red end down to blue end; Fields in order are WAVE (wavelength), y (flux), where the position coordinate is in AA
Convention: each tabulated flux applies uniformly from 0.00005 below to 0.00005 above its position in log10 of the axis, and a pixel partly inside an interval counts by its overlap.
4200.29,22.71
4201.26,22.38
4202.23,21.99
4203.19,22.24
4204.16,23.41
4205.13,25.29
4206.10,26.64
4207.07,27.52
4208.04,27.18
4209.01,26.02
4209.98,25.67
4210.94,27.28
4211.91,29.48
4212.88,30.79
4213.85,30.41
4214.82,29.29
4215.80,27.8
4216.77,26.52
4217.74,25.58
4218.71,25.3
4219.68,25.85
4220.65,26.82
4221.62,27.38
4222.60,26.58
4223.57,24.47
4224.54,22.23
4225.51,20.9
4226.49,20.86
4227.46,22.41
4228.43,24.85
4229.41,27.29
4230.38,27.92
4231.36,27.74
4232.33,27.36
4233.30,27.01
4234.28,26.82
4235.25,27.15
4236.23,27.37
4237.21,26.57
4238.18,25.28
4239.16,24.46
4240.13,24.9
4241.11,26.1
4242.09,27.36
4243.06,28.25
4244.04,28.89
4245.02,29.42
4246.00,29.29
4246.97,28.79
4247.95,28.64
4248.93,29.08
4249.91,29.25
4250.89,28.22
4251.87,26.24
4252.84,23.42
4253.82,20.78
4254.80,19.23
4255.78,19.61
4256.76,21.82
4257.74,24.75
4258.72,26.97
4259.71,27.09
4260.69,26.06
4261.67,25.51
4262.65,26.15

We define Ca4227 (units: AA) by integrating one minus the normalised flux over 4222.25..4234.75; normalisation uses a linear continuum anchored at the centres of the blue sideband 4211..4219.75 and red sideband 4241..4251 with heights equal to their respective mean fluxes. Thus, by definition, 1.4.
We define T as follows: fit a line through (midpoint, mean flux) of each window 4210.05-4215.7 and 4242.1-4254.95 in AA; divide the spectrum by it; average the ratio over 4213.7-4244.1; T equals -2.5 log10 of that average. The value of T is 0.08 mag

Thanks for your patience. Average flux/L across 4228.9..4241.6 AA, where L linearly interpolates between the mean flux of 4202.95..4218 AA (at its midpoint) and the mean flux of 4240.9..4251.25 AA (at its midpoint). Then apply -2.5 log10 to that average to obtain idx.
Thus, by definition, 0.059 mag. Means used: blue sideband 27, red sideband 28.5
